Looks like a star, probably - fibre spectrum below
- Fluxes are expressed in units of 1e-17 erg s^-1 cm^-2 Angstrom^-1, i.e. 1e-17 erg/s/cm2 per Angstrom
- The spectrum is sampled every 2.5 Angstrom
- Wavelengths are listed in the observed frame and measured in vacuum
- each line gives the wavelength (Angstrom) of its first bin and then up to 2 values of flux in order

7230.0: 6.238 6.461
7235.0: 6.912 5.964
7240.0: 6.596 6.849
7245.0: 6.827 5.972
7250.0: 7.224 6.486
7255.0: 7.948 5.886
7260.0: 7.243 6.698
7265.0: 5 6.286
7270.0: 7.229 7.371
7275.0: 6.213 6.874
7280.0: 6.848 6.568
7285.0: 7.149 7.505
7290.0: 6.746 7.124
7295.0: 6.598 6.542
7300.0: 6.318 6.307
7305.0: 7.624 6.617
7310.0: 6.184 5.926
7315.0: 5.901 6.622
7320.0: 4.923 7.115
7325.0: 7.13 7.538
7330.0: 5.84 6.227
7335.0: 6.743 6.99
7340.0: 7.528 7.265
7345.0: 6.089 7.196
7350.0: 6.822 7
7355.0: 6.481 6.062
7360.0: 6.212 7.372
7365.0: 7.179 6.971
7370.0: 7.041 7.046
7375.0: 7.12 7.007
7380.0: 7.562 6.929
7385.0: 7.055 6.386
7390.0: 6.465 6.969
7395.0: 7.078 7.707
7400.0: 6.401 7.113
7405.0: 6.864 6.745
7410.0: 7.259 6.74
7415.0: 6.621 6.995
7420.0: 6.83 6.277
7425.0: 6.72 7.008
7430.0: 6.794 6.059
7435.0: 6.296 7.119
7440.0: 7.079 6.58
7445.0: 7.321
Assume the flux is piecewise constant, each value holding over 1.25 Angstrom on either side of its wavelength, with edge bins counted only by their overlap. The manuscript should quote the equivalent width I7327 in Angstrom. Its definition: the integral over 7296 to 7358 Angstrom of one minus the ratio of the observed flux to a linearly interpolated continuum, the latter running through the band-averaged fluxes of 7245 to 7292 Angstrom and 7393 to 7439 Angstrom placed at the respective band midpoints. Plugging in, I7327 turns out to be 1.53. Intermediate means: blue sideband 6.74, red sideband 6.82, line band 6.61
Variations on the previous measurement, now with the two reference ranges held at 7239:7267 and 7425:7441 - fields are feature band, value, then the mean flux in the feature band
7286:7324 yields 0.53 Angstrom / 6.54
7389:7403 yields -0.54 Angstrom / 6.96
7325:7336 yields 0.01 Angstrom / 6.65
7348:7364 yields -0.05 Angstrom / 6.69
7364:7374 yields -0.57 Angstrom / 7.06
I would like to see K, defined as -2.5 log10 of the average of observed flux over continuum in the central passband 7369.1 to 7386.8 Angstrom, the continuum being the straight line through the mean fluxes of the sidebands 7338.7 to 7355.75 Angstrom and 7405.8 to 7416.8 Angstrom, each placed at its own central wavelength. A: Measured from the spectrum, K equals -0.03 mag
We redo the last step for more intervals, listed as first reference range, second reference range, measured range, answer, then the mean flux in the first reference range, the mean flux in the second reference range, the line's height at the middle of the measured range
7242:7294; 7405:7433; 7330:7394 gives -0.01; 6.76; 6.76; 6.76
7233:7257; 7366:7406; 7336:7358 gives 0.01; 6.72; 6.98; 6.91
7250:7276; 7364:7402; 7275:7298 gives -0.02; 6.67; 7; 6.73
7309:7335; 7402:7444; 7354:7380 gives -0.06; 6.36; 6.77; 6.54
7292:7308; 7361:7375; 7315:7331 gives 0.06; 6.72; 7.11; 6.85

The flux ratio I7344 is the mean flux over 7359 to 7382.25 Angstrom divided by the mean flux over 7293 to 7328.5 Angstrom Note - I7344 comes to 1.1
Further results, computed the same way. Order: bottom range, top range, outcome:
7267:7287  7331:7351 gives 1.00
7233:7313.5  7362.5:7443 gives 1.03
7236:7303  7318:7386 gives 1.02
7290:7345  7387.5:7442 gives 1.03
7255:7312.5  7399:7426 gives 1.01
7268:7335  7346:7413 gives 1.04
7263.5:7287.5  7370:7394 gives 1.04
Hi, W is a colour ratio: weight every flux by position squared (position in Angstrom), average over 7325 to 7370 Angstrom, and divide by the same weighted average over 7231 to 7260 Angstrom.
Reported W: 1.1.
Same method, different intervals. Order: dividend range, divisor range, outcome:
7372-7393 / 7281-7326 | 1.07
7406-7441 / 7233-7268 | 1.08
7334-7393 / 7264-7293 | 1.05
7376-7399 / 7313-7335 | 1.11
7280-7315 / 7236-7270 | 1.03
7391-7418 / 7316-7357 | 1.06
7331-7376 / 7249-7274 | 1.04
